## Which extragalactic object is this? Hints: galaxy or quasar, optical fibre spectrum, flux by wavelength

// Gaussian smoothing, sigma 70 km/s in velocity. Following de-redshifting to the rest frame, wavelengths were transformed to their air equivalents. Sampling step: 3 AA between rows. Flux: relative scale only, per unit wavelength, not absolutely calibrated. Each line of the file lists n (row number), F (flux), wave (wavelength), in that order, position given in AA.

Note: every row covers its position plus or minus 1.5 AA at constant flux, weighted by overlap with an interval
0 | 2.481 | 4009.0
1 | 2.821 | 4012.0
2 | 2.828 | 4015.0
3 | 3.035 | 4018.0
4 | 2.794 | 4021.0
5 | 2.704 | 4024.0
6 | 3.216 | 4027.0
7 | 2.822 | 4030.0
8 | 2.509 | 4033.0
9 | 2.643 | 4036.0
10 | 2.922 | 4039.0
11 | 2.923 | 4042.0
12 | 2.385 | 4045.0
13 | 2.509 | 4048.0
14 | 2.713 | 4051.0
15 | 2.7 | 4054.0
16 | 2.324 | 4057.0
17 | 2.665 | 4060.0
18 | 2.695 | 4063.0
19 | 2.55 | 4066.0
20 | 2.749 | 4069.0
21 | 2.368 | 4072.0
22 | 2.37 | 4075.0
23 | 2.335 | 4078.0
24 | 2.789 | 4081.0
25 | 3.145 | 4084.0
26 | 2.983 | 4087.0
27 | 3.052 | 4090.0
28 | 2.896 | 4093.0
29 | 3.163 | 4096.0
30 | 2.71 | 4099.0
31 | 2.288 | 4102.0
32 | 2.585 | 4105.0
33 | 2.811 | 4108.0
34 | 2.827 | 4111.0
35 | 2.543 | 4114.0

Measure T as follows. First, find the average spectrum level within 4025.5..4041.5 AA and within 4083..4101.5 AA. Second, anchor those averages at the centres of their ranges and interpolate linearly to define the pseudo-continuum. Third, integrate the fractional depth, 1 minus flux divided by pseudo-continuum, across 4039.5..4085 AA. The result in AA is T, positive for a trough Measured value 4.3 AA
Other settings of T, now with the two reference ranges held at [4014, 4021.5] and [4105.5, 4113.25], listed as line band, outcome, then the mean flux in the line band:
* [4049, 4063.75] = 1.2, 2.61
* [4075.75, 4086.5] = 0.2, 2.75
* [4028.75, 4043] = 0.6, 2.76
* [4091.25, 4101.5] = -0.3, 2.86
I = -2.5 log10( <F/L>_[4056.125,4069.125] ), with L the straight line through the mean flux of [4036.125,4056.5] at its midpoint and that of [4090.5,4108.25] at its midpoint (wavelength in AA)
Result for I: 0.04 mag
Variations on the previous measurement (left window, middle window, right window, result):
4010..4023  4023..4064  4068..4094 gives 0.04 mag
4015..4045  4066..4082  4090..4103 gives 0.12 mag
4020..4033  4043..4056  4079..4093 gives 0.12 mag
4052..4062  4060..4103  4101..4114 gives -0.05 mag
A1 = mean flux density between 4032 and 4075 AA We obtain 2.61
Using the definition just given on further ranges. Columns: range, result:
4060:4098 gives 2.75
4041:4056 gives 2.63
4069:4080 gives 2.43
